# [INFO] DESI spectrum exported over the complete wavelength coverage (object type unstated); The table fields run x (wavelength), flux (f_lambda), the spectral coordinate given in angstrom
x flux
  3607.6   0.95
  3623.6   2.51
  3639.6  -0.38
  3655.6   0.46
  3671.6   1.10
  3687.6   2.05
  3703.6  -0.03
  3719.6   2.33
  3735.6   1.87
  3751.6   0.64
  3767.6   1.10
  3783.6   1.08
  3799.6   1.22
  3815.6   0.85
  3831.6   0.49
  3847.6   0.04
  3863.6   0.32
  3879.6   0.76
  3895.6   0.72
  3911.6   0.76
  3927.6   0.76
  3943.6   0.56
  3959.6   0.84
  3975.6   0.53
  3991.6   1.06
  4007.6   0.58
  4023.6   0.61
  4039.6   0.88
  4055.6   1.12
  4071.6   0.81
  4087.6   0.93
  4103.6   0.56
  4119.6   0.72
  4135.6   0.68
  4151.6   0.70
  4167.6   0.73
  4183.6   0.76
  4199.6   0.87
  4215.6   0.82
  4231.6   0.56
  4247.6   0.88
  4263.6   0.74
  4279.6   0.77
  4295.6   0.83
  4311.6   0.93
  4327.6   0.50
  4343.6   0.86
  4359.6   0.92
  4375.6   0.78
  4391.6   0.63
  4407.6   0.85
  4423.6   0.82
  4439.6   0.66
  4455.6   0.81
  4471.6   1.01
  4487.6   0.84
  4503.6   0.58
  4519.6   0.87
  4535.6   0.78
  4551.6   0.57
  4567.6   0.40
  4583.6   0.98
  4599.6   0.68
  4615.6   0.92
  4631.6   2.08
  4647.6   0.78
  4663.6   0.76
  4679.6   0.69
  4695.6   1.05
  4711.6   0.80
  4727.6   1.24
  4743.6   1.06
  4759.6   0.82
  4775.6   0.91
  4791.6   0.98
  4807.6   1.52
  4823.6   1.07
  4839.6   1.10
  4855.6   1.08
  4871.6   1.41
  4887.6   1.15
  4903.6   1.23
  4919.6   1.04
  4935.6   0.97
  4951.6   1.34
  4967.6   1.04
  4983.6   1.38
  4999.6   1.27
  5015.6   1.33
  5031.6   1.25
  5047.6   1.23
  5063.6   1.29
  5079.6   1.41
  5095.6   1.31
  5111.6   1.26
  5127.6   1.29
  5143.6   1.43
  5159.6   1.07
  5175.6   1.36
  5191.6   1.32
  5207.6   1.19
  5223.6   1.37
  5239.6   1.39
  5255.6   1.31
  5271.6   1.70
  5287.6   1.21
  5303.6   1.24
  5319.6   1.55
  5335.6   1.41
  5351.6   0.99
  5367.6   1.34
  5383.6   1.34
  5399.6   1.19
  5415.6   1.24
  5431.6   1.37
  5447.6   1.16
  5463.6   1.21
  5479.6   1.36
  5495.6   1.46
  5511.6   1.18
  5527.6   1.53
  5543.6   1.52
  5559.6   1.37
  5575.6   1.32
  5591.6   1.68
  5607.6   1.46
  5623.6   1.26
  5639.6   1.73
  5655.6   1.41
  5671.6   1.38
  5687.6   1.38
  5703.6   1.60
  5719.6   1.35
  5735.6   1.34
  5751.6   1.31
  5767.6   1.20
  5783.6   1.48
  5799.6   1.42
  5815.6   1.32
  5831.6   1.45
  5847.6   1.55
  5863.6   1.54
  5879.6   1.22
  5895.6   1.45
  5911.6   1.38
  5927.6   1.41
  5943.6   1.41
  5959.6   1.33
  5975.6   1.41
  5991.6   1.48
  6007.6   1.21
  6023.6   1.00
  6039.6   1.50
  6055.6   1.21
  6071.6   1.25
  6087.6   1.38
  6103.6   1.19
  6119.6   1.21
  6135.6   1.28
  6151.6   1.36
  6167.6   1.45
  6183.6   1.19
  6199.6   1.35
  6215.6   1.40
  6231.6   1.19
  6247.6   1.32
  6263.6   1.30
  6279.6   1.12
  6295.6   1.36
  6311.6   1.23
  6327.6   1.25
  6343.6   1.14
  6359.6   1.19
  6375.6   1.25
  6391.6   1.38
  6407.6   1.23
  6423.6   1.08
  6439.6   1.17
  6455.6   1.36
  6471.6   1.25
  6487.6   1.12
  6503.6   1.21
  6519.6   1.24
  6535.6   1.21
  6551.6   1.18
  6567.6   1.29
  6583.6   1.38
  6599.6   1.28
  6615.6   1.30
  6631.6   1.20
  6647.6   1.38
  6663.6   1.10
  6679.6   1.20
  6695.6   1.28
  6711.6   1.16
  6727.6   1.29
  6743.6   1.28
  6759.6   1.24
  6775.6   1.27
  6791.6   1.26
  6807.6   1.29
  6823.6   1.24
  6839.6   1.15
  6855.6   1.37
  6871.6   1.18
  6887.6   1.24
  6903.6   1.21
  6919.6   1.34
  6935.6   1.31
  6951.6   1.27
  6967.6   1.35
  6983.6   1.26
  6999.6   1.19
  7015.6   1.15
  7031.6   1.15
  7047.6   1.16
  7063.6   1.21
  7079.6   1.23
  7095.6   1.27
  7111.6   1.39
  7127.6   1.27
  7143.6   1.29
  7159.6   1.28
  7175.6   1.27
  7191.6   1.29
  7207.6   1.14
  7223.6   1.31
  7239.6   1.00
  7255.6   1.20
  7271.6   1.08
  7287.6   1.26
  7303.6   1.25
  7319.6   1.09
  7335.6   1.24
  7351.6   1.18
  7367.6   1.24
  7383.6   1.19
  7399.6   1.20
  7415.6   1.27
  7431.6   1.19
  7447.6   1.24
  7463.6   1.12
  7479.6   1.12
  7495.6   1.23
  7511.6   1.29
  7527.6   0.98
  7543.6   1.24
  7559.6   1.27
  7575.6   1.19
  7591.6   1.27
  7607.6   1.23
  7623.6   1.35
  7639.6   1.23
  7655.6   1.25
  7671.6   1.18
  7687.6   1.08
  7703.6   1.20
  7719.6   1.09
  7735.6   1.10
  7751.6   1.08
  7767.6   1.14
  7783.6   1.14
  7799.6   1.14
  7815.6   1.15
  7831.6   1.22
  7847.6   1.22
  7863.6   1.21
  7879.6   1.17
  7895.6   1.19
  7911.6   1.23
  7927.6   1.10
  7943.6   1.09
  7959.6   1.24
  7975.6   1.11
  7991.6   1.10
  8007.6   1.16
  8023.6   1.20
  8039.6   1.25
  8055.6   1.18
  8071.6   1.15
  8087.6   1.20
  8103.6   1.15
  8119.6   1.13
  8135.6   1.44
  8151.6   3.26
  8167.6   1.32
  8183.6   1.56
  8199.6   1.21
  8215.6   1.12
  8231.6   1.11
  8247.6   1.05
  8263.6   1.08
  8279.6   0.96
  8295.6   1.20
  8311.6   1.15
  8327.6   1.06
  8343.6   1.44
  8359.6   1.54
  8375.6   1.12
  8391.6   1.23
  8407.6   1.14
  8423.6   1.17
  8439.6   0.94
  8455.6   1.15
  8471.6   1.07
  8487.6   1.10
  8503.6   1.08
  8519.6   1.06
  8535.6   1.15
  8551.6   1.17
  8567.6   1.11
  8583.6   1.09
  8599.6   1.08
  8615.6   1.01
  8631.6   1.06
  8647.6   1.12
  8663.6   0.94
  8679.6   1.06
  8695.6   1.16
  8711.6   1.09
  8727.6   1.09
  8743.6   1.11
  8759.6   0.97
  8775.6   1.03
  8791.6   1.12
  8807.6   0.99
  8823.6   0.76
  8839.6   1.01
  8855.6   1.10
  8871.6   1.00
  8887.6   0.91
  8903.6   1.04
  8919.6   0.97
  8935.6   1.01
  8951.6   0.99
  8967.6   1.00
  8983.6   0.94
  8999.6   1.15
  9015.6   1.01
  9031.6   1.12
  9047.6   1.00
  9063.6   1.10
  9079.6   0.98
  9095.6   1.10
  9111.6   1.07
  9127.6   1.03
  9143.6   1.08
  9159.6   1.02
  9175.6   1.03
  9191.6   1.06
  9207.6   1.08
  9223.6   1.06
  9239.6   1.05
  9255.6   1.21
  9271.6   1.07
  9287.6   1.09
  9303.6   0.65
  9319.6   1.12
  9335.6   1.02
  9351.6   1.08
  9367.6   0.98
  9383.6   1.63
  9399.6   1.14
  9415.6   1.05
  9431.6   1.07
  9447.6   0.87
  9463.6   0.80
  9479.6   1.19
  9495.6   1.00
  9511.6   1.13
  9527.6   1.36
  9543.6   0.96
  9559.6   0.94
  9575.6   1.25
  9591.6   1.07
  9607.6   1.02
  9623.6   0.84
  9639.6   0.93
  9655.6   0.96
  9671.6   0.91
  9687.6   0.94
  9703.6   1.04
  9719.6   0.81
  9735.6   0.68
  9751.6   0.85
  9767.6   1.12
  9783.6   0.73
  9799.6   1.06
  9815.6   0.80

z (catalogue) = 0.242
